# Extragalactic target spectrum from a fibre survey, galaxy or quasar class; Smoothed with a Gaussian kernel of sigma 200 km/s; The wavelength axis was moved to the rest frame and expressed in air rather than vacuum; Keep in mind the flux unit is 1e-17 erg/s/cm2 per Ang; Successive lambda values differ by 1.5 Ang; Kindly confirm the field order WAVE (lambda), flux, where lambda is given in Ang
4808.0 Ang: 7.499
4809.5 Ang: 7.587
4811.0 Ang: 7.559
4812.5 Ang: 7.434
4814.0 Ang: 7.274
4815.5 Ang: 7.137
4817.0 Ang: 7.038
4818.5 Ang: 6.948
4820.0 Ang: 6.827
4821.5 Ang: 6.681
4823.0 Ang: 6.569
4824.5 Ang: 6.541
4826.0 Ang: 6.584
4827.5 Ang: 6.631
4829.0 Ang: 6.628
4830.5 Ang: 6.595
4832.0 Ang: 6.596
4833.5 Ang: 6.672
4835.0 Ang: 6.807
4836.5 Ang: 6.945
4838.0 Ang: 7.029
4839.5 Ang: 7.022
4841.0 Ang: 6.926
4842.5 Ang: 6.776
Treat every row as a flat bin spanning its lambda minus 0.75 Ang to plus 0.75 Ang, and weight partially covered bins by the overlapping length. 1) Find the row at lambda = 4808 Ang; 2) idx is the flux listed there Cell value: 7.499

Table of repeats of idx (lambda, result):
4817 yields 7.038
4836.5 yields 6.945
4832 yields 6.596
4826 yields 6.584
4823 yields 6.569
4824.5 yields 6.541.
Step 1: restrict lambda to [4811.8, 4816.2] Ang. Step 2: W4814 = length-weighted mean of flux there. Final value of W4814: 7.28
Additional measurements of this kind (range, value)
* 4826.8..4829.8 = 6.63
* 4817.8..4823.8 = 6.75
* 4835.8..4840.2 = 7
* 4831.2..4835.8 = 6.69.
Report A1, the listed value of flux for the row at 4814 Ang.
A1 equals 7.274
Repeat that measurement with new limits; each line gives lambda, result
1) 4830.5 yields 6.595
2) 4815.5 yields 7.137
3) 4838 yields 7.029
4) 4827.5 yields 6.631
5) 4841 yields 6.926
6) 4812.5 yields 7.434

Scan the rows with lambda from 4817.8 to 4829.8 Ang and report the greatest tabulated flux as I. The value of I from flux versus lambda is 6.948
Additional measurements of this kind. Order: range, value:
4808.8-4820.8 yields 7.587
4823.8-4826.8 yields 6.584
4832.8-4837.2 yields 6.945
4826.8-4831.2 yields 6.631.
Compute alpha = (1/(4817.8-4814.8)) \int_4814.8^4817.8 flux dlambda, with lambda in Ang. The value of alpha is 7.08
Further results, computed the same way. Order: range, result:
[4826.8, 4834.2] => 6.62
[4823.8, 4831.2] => 6.6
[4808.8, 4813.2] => 7.53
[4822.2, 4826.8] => 6.57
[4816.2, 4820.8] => 6.94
